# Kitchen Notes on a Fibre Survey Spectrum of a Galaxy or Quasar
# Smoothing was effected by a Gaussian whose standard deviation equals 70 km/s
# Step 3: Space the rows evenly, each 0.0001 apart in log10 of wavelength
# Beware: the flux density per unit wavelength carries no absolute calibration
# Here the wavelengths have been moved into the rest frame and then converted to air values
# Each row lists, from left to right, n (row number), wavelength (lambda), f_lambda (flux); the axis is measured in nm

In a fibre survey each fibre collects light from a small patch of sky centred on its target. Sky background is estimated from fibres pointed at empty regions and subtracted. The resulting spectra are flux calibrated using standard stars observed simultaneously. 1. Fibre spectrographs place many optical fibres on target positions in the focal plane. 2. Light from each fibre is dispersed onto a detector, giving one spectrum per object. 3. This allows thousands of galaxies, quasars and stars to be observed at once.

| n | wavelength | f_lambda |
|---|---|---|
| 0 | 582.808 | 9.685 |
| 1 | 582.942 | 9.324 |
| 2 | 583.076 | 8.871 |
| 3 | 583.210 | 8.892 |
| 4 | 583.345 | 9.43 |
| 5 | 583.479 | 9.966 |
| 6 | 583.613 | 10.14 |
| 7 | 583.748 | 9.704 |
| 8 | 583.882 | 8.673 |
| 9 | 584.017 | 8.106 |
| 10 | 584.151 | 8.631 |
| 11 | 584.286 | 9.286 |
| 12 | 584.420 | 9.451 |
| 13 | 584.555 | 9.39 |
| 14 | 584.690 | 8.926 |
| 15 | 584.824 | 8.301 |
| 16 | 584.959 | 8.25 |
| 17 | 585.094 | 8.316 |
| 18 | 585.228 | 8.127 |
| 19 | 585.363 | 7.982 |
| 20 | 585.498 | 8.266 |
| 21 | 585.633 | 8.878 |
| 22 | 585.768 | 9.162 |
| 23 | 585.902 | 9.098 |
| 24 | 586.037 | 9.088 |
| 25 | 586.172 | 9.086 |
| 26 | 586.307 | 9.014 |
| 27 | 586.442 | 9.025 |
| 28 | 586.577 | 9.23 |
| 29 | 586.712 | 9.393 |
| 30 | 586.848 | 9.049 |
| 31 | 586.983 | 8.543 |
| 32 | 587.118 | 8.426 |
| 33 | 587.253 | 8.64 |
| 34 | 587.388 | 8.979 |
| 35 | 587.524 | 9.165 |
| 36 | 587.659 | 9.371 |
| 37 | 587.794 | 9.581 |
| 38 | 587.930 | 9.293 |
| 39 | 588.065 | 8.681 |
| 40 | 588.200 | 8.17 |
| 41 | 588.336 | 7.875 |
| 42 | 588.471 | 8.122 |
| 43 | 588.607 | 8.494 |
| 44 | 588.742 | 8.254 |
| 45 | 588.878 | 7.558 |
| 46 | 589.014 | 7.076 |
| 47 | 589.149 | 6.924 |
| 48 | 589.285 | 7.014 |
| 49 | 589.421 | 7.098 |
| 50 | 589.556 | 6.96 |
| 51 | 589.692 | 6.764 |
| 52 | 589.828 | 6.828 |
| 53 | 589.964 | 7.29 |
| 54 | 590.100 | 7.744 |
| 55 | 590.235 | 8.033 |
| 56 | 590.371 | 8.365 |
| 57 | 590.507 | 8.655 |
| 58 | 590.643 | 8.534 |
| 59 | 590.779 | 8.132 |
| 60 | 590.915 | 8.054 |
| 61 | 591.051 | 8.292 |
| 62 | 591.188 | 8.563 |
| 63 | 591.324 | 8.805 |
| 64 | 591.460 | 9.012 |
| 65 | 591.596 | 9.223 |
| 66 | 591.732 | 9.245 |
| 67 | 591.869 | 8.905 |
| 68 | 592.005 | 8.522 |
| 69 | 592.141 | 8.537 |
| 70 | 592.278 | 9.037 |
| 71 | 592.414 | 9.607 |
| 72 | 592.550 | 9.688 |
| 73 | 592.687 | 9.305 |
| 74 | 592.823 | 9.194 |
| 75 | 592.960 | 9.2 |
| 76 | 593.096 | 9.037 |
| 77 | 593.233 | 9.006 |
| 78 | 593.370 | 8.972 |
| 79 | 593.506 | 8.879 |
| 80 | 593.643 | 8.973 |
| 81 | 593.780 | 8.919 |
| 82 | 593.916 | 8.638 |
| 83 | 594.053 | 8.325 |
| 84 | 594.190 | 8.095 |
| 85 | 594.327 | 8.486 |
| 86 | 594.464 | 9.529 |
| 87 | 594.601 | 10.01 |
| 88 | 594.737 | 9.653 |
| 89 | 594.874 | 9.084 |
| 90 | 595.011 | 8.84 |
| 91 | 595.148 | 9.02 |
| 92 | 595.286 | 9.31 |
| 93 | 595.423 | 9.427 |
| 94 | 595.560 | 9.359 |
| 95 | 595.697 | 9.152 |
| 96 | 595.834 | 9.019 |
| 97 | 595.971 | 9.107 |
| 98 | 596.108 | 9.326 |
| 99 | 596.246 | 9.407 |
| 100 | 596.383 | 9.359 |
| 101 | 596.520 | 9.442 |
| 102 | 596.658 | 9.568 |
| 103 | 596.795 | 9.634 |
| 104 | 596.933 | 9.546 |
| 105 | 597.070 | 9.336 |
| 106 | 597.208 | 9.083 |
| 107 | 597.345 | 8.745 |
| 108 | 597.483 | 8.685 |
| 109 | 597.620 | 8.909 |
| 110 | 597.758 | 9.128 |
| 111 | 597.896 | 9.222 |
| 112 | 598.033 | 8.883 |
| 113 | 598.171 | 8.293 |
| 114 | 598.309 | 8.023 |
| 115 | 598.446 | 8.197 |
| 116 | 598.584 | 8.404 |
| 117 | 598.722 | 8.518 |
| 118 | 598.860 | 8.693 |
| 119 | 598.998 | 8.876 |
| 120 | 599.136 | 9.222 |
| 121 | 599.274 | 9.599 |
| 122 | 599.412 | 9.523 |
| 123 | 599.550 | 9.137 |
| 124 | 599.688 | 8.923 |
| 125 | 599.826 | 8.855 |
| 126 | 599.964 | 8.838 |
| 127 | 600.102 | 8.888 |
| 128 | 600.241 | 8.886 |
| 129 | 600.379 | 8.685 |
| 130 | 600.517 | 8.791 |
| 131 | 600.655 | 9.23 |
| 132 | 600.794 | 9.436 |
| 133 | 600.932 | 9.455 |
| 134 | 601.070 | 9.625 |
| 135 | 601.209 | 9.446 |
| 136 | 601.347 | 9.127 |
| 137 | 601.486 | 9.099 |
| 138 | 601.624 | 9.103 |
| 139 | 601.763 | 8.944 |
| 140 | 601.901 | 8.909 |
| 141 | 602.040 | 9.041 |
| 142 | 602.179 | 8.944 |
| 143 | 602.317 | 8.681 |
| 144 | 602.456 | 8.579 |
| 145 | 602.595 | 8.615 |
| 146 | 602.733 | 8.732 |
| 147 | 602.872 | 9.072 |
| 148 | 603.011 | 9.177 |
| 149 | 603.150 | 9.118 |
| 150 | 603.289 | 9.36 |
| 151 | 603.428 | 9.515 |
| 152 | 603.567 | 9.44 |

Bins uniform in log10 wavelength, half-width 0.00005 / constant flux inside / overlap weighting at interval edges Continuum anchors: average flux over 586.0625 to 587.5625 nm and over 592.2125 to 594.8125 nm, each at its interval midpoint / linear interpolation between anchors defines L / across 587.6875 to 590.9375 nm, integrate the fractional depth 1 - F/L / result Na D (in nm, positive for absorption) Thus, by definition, 0.39 nm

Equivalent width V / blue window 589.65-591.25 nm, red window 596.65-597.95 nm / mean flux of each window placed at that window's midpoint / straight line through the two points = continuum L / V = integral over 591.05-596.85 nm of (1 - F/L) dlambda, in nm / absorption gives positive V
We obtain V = -0.357 nm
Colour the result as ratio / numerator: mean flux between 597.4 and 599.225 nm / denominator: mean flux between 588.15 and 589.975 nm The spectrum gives 1.17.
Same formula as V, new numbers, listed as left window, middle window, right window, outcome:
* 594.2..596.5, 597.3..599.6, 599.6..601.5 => 0.081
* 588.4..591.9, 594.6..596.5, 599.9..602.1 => -0.163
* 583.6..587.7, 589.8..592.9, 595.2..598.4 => 0.133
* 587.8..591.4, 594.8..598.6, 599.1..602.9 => -0.193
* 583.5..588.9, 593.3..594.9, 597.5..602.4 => -0.012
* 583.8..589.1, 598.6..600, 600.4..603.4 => 0.001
